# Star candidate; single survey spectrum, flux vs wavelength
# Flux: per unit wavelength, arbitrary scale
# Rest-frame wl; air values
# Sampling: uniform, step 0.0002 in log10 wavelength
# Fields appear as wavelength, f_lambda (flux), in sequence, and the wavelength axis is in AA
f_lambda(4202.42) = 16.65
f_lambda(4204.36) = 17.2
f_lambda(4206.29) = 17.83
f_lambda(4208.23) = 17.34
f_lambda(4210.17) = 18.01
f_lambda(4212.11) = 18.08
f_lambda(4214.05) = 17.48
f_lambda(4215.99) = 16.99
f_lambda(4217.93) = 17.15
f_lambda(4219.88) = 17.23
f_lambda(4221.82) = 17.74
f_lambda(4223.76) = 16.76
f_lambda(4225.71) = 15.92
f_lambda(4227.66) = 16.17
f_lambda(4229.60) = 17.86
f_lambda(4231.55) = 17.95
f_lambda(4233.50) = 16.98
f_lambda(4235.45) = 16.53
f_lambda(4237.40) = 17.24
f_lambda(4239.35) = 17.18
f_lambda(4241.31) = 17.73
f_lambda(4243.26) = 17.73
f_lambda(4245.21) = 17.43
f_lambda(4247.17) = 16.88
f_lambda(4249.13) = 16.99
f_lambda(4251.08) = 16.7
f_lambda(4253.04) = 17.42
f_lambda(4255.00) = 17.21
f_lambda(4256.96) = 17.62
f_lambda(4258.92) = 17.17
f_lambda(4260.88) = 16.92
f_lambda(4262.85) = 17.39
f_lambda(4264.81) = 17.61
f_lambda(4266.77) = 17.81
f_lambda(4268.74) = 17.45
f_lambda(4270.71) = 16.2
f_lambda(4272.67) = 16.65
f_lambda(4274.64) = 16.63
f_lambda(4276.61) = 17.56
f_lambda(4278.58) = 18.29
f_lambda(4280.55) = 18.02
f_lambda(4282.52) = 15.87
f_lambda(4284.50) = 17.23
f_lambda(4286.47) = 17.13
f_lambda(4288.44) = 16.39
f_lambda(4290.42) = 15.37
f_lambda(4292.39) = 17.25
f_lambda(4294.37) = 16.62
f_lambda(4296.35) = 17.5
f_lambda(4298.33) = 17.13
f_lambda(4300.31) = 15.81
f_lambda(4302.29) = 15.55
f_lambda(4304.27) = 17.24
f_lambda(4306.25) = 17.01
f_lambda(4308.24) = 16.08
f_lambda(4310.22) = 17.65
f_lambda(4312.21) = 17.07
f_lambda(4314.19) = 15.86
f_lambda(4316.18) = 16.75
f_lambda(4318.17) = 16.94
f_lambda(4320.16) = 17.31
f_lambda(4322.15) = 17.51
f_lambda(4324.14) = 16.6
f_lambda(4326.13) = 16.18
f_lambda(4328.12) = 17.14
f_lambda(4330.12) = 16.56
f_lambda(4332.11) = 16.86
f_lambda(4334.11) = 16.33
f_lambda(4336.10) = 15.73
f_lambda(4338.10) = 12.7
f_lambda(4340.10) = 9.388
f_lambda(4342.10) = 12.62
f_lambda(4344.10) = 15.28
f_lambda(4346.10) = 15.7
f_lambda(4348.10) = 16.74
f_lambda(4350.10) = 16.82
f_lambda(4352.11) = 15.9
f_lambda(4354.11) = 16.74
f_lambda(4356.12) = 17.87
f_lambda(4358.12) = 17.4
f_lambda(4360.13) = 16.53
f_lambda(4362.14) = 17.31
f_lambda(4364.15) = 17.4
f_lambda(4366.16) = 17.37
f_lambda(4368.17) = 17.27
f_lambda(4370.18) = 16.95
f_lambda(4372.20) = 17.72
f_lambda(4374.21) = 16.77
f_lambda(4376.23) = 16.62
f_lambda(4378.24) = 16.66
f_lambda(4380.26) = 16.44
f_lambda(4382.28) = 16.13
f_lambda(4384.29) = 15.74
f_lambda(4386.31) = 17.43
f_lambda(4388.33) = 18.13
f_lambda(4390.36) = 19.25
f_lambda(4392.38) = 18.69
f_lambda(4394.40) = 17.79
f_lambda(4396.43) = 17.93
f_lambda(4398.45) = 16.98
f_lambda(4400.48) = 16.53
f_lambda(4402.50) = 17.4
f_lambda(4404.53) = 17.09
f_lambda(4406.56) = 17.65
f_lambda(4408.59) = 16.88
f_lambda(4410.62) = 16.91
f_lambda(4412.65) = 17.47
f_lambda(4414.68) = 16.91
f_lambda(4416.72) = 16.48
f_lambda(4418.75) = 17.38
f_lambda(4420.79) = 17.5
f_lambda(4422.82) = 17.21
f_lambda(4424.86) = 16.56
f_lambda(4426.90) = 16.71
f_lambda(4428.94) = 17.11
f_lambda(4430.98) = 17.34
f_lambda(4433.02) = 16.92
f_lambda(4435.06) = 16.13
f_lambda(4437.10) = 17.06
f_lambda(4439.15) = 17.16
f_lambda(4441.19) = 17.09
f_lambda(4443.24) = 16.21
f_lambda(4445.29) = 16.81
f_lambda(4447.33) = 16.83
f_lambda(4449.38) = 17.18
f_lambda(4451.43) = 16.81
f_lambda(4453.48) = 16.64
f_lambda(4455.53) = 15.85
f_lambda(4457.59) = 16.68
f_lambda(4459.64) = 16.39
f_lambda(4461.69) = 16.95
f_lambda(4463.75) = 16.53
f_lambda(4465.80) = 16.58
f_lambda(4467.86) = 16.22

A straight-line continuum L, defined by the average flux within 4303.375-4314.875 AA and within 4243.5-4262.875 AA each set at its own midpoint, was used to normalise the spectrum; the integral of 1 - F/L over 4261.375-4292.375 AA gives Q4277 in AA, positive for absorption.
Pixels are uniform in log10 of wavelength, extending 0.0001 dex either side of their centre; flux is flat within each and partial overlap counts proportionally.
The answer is 0.0 AA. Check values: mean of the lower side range 17.2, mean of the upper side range 16.8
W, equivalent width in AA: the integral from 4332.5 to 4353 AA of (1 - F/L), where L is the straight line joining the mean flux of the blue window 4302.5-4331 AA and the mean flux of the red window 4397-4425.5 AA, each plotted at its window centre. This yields 2.6 AA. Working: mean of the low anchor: 16.8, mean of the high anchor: 17.1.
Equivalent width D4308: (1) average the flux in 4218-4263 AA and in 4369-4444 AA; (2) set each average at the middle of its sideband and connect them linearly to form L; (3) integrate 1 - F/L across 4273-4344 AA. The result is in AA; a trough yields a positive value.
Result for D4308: 3.4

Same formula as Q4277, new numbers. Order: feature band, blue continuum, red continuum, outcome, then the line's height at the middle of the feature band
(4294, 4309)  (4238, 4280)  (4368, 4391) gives 0.49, 17.2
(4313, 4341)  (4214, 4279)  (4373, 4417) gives 2.13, 17.2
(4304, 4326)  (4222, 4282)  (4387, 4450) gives 0.42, 17.2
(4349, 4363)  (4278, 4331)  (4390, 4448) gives 0.02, 17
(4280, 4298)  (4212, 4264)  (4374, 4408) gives 0.43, 17.2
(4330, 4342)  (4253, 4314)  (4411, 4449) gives 1.88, 17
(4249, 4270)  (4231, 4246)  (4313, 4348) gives -0.43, 16.9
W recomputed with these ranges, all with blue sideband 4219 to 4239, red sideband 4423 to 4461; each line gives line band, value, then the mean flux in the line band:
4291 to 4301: 0.1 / 16.8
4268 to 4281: -0.2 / 17.2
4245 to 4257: -0.1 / 17.1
